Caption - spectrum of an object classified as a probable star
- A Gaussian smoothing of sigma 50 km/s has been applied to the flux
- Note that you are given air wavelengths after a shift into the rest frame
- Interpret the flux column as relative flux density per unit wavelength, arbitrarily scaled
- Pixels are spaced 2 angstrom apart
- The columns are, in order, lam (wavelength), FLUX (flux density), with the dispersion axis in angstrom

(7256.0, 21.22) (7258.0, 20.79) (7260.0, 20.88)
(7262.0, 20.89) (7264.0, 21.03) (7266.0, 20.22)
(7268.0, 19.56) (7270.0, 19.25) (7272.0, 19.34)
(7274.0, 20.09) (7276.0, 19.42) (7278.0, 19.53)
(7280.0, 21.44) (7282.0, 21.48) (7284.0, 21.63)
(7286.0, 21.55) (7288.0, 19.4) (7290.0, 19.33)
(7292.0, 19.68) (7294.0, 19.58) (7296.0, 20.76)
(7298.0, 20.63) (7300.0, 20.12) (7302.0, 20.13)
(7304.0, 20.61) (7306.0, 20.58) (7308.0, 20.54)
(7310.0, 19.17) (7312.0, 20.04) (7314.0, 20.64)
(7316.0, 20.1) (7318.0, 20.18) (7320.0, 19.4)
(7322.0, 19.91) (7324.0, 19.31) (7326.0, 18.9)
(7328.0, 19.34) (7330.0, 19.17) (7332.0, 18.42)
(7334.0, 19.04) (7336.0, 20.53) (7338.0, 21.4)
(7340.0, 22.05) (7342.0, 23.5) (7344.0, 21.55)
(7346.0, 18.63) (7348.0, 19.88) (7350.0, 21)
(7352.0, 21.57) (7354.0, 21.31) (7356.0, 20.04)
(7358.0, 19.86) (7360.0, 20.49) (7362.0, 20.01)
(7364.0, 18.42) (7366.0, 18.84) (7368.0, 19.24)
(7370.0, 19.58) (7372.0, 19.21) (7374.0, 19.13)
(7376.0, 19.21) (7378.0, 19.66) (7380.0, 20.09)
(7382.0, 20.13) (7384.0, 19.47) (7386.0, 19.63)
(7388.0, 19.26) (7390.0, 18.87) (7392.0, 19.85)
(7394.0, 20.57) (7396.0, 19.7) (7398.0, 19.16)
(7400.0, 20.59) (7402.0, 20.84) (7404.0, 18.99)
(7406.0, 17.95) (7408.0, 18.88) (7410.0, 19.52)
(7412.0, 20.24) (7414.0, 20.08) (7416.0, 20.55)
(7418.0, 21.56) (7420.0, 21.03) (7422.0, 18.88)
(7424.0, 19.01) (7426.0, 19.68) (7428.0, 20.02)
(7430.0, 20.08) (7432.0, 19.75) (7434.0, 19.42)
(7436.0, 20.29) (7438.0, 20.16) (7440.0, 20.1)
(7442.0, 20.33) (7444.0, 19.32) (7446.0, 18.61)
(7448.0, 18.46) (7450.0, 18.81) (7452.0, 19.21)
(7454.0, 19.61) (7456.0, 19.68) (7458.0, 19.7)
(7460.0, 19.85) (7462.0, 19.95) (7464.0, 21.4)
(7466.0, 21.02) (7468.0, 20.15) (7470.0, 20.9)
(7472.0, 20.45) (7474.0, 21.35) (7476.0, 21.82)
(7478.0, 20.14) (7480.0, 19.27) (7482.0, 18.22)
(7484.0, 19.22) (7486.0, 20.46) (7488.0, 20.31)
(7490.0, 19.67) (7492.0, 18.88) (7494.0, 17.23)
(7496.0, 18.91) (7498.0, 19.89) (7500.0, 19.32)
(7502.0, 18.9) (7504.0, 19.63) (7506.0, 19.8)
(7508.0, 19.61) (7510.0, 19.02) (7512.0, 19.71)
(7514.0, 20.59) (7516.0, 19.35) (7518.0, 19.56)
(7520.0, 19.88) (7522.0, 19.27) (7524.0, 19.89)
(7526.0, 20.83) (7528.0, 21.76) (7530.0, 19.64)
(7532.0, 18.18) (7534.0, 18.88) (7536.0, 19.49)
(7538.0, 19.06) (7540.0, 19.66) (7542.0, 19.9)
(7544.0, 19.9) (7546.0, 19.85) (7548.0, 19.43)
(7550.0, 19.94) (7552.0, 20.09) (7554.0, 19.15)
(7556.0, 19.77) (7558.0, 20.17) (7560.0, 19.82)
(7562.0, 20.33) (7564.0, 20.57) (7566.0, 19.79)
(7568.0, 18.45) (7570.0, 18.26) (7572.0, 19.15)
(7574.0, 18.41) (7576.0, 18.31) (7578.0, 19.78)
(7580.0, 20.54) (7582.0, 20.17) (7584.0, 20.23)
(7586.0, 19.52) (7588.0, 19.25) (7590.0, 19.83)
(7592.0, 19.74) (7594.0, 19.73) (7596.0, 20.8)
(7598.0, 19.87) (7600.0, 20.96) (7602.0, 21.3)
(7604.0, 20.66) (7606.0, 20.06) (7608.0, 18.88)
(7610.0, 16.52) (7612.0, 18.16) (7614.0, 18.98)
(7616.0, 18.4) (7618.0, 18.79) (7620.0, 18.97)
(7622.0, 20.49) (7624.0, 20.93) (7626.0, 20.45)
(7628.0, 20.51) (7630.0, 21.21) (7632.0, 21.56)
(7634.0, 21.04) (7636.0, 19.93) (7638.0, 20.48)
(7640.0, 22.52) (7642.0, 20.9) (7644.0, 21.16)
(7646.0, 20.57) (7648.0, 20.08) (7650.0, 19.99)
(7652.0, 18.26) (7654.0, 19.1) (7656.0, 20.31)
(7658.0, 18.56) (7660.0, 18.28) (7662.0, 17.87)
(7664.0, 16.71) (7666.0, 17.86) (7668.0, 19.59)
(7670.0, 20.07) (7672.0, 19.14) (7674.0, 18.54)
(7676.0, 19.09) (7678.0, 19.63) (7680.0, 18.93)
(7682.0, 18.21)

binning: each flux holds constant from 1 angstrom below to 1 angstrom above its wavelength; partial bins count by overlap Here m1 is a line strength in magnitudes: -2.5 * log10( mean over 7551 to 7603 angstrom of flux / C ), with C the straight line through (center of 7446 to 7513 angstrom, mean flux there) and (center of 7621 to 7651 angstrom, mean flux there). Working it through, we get 0.03 mag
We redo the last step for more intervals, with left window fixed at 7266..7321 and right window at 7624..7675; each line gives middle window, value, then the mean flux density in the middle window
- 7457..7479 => -0.033 mag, 20.6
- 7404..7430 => 0.015 mag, 19.8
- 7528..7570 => 0.016 mag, 19.6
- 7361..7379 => 0.046 mag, 19.3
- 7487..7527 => 0.024 mag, 19.5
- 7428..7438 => 0.005 mag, 19.9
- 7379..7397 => 0.018 mag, 19.7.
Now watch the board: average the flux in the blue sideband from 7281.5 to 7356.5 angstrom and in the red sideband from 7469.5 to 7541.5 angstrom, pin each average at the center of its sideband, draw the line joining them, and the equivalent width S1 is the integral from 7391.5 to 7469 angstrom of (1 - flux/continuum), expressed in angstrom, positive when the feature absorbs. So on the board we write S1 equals 0.4 angstrom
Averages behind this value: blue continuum 20.3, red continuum 19.7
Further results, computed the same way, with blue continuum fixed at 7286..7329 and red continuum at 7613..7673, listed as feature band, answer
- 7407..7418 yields -0.1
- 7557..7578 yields 0.5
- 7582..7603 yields -0.4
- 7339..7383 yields -0.5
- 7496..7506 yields 0.2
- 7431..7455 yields 0.4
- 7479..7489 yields 0.2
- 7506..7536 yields 0.2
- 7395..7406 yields 0.1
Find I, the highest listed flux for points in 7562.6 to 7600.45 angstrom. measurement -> 20.96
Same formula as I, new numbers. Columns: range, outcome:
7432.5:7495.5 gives 21.82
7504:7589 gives 21.76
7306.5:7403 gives 23.5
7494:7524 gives 20.59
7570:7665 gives 22.52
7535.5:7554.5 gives 20.09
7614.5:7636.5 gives 21.56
